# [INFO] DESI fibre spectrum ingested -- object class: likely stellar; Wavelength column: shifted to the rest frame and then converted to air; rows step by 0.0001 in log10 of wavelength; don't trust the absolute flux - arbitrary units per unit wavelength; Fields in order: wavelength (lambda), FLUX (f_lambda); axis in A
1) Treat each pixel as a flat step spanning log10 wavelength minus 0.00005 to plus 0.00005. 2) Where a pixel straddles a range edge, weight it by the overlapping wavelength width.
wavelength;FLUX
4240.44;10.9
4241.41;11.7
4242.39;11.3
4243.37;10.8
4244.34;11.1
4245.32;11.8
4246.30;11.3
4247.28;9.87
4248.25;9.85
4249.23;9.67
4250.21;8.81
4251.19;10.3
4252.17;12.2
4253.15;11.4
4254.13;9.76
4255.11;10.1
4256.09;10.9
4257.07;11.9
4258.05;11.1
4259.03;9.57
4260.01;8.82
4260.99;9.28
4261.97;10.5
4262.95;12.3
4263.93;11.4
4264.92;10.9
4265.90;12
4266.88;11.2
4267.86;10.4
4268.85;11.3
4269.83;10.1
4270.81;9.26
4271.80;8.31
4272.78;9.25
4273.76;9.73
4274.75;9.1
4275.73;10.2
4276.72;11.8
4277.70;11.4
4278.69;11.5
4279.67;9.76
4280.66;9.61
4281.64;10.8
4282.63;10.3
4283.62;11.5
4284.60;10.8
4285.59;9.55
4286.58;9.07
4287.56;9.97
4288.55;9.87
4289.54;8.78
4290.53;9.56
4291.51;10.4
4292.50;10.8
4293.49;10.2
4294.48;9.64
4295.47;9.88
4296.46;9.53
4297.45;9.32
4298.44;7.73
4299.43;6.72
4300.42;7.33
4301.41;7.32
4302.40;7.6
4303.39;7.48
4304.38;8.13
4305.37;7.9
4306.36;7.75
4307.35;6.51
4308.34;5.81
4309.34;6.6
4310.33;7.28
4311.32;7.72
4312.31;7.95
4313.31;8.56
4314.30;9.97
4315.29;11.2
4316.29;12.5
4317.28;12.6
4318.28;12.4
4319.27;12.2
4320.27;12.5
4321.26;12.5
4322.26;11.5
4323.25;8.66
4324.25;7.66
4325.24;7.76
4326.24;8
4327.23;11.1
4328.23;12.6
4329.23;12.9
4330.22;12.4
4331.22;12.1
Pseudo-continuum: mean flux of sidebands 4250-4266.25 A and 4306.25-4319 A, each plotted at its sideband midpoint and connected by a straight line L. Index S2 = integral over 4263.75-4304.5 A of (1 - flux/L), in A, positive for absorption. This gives 0.77 A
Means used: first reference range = 10.7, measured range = 9.75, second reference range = 9.08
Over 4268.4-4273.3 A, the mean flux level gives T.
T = 9.65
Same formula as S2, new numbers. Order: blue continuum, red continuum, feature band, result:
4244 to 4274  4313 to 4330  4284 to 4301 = 2.1 A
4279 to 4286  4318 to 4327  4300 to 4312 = 3.5 A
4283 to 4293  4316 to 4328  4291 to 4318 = 4.4 A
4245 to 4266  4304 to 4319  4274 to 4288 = -0.8 A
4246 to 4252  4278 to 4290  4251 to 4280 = -1.3 A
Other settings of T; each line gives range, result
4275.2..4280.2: 10.9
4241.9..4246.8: 11.2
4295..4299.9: 8.64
